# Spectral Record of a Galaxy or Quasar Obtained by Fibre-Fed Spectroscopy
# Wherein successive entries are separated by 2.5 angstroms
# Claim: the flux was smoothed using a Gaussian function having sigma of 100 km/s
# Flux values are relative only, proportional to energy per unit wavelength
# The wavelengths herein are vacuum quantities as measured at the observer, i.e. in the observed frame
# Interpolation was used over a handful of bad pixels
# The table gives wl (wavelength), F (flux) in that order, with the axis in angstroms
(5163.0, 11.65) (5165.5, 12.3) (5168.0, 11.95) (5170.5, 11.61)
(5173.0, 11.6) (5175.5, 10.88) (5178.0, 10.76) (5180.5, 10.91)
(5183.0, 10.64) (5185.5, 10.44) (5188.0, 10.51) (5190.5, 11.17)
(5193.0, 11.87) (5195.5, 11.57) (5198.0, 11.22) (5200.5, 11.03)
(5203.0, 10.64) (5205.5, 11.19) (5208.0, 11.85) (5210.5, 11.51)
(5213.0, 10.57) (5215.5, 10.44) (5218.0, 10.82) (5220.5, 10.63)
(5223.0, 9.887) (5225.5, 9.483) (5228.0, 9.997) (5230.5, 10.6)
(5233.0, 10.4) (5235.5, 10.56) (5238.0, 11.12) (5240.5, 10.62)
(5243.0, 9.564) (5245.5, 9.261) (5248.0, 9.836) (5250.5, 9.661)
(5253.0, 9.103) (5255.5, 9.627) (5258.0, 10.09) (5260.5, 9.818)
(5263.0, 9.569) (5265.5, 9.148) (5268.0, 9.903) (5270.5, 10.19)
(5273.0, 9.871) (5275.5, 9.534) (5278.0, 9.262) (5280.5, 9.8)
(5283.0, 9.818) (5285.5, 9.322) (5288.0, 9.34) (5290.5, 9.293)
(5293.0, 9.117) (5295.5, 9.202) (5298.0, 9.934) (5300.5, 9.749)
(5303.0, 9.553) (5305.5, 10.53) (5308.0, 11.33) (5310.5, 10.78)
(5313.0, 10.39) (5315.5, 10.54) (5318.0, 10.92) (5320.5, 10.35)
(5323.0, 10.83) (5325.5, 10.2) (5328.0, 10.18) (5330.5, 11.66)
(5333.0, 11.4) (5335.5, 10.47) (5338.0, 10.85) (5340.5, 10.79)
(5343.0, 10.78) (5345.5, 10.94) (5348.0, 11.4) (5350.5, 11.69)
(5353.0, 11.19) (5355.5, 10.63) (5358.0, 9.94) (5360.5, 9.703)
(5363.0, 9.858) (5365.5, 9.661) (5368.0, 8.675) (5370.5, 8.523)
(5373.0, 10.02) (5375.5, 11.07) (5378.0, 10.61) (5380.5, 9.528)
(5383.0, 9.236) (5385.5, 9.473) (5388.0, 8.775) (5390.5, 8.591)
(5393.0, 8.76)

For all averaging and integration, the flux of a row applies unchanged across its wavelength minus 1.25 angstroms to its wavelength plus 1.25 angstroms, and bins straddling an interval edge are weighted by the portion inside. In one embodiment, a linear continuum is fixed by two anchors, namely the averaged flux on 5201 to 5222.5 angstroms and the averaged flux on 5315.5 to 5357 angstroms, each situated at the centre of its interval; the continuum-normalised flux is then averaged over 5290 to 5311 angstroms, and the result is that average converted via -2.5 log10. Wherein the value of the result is 0.10 mag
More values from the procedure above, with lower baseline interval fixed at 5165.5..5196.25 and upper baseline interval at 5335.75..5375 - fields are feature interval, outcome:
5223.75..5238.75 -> 0.06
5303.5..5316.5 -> -0.01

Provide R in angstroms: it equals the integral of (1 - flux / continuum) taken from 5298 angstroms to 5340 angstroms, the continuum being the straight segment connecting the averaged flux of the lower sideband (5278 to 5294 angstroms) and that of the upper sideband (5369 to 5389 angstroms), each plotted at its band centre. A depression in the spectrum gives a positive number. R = -4.7 angstroms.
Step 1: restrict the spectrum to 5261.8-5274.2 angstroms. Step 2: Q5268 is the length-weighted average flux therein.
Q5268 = 9.74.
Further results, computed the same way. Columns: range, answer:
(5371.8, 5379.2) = 10.6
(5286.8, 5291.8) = 9.31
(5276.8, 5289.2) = 9.51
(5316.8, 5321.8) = 10.6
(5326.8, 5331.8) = 10.9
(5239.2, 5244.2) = 10.1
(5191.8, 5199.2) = 11.6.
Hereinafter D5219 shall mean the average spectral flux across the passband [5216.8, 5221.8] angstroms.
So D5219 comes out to 10.7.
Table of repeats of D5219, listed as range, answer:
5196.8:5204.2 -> 11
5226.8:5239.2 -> 10.5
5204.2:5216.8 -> 11.1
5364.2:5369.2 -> 9.18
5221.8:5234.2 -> 10.1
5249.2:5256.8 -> 9.47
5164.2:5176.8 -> 11.7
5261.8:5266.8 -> 9.36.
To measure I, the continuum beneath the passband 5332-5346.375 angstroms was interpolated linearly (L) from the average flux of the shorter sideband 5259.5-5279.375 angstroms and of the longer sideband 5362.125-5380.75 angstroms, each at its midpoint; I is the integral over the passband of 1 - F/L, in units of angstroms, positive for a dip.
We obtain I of -1.7 angstroms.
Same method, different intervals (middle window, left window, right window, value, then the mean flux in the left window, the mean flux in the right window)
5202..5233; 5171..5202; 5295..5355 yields 1.0 angstroms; 11.1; 10.7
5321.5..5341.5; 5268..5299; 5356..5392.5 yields -2.6 angstroms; 9.57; 9.55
